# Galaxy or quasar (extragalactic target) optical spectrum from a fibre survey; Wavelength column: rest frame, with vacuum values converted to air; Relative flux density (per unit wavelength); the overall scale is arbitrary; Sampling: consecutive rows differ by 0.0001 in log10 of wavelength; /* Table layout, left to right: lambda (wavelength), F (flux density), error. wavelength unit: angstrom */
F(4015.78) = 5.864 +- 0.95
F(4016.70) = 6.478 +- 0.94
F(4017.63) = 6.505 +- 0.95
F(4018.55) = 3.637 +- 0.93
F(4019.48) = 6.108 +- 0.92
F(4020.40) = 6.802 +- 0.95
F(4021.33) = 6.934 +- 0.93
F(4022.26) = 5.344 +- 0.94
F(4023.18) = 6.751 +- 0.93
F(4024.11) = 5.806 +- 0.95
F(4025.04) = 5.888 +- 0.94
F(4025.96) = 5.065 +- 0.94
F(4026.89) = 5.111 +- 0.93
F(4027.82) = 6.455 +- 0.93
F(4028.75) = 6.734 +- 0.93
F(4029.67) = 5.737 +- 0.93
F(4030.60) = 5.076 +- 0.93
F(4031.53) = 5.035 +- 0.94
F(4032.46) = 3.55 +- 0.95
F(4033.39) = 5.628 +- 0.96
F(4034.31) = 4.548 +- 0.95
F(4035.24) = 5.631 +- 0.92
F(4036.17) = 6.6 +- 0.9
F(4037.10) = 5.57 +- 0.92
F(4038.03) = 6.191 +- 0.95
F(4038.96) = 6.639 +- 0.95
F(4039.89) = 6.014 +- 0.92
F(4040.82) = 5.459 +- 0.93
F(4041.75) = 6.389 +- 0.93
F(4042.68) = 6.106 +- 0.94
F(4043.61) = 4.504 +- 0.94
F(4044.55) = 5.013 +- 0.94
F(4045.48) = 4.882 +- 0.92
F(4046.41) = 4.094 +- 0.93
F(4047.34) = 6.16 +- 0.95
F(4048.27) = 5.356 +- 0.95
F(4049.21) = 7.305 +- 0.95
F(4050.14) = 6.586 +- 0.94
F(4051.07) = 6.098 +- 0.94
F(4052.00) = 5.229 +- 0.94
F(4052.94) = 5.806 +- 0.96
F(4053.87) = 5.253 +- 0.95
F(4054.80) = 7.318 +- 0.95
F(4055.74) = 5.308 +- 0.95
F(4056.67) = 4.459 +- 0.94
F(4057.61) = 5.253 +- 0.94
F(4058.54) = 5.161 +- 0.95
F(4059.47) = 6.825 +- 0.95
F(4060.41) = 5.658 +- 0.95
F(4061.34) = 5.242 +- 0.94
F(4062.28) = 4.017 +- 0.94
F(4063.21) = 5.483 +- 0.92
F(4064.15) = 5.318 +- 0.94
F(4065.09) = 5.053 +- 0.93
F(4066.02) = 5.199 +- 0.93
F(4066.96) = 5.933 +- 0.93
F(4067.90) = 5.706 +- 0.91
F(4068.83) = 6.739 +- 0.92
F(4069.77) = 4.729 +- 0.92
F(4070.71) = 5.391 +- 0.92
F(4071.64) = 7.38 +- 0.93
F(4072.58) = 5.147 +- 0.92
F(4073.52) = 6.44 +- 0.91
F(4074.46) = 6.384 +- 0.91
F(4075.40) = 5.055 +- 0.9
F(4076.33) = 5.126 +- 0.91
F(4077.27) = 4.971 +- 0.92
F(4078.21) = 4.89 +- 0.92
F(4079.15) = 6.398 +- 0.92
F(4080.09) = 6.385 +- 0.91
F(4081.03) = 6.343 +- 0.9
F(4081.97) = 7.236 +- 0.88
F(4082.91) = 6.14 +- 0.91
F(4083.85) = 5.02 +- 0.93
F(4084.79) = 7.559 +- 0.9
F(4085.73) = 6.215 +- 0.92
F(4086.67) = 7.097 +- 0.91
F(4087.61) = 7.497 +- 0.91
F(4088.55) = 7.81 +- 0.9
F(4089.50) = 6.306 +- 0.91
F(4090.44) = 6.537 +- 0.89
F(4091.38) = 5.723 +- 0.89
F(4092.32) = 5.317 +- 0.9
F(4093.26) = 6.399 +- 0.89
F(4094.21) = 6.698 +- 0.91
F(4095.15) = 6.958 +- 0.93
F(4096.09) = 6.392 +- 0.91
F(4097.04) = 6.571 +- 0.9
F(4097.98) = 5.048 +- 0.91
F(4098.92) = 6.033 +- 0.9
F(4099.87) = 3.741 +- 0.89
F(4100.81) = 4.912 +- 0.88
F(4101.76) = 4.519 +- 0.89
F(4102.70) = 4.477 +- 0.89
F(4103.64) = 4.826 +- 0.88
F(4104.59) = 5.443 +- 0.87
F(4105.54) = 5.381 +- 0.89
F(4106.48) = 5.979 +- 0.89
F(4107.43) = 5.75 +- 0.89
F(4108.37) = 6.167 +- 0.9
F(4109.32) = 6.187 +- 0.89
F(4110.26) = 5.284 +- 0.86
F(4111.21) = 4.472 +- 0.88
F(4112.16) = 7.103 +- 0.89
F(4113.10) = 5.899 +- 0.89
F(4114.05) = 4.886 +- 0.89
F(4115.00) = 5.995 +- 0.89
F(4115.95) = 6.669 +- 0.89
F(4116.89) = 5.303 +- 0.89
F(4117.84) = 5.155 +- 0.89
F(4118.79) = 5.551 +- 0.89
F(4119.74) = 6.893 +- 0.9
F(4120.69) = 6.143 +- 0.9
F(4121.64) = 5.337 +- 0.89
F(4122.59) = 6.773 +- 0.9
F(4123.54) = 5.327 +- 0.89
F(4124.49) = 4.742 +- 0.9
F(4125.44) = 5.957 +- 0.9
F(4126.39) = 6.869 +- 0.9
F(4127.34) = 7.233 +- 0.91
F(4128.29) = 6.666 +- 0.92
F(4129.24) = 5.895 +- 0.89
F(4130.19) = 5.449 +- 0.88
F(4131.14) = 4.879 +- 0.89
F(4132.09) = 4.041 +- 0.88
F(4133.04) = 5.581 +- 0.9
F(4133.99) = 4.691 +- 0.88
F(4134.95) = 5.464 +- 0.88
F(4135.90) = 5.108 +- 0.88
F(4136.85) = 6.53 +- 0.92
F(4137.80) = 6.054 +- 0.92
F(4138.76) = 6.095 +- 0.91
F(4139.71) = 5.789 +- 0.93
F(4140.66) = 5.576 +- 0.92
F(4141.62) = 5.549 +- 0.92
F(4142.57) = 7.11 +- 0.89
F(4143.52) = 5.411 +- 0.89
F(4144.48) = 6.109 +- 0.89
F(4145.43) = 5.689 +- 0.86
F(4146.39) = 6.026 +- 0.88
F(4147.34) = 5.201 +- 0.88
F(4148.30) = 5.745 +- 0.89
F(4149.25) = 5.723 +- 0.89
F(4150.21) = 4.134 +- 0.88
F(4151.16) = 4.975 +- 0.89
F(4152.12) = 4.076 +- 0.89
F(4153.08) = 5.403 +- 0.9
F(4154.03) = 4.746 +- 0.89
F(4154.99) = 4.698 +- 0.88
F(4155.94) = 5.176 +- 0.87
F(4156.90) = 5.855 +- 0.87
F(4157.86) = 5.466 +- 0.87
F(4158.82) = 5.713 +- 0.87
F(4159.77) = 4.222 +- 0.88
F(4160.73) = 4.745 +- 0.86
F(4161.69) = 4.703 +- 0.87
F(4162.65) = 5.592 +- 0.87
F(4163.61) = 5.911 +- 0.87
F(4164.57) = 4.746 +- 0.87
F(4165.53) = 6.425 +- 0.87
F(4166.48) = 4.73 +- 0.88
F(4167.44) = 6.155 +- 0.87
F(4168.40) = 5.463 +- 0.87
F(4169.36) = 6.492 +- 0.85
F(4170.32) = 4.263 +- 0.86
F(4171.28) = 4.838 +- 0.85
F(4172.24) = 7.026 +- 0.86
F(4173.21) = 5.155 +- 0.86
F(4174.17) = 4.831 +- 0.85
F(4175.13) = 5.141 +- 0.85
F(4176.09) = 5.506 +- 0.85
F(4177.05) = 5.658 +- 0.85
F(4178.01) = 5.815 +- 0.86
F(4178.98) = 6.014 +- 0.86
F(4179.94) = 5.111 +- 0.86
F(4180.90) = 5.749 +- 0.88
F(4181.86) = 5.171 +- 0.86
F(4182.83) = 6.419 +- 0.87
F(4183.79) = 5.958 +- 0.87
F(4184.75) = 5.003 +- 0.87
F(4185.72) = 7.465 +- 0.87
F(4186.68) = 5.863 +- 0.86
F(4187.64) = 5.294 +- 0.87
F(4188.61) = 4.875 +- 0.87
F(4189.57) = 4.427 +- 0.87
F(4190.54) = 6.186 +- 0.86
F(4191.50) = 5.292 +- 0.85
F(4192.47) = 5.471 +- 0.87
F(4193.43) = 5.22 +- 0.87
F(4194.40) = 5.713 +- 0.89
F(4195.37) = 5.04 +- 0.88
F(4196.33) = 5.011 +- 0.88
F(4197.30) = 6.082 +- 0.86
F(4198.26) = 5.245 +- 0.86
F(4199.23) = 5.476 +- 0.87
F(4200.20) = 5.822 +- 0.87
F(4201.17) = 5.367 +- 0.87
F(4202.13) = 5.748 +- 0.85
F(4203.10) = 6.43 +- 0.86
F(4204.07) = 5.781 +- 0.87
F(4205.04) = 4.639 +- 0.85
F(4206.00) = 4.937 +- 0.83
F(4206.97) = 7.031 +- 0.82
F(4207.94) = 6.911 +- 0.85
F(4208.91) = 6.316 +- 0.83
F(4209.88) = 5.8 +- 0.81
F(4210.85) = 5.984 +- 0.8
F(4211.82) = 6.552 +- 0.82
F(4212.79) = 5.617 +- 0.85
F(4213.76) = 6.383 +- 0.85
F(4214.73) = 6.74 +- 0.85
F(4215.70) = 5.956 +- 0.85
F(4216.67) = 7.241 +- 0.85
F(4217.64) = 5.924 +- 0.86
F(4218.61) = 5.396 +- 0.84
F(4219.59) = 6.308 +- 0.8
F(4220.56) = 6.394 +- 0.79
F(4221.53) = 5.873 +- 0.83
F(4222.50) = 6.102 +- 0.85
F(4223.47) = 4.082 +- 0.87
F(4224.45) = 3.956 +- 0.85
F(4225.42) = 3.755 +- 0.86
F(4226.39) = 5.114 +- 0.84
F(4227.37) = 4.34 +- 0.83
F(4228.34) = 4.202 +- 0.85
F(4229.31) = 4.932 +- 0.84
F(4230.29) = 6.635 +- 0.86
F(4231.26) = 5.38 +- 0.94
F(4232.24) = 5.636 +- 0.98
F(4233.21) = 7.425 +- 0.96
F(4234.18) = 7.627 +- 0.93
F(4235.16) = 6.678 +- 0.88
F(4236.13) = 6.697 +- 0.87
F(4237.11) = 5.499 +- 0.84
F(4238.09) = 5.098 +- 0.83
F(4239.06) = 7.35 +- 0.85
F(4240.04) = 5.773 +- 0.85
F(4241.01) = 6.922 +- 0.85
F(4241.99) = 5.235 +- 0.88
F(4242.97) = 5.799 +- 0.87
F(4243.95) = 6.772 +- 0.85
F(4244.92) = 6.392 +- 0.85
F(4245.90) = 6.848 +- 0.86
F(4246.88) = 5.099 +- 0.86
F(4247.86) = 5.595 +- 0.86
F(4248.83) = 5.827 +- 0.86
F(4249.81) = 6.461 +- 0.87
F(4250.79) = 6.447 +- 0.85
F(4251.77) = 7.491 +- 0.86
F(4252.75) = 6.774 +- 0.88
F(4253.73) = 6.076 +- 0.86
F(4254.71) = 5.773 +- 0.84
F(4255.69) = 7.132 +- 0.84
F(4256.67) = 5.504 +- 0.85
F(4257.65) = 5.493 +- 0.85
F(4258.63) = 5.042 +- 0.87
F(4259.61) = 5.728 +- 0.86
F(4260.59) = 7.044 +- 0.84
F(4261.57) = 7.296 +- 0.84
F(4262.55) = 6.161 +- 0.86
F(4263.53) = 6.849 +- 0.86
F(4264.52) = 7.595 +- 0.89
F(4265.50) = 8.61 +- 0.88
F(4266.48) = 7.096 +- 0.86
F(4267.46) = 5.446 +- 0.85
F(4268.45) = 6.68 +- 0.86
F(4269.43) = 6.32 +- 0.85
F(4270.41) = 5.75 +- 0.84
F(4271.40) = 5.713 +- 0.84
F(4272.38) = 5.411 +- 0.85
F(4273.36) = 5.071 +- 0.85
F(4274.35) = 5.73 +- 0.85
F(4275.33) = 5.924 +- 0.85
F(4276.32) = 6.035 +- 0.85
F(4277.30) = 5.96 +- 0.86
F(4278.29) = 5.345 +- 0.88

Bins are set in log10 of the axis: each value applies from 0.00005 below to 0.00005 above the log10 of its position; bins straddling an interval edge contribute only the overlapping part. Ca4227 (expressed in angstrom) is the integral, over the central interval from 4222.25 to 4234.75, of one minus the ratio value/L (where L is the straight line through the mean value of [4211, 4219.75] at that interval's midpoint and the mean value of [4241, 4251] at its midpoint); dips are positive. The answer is 1.7 angstrom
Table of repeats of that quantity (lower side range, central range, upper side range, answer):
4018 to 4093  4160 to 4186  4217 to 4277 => 1.8 angstrom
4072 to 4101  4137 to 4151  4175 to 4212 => 0.3 angstrom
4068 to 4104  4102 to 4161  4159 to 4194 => 1.5 angstrom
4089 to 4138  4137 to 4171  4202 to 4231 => 1.7 angstrom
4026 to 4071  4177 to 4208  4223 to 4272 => 1.6 angstrom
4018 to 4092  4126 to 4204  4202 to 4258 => 5.0 angstrom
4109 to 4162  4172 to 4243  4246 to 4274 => 2.9 angstrom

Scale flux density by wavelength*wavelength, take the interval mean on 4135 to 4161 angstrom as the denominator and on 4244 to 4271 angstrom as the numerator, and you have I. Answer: 1.24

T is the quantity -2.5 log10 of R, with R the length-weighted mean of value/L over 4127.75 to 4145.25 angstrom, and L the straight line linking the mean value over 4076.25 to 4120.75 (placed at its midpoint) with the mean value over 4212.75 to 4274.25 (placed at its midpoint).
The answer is 0.051 mag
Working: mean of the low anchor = 5.91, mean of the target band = 5.67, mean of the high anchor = 6.06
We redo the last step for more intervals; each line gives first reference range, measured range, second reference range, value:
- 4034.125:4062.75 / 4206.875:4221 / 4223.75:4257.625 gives -0.069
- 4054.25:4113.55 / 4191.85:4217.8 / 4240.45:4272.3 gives 0.056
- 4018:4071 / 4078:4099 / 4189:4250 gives -0.133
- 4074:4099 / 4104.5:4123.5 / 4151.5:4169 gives 0.007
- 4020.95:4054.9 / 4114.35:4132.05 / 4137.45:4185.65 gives -0.063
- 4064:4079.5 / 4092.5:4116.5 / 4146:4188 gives -0.020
